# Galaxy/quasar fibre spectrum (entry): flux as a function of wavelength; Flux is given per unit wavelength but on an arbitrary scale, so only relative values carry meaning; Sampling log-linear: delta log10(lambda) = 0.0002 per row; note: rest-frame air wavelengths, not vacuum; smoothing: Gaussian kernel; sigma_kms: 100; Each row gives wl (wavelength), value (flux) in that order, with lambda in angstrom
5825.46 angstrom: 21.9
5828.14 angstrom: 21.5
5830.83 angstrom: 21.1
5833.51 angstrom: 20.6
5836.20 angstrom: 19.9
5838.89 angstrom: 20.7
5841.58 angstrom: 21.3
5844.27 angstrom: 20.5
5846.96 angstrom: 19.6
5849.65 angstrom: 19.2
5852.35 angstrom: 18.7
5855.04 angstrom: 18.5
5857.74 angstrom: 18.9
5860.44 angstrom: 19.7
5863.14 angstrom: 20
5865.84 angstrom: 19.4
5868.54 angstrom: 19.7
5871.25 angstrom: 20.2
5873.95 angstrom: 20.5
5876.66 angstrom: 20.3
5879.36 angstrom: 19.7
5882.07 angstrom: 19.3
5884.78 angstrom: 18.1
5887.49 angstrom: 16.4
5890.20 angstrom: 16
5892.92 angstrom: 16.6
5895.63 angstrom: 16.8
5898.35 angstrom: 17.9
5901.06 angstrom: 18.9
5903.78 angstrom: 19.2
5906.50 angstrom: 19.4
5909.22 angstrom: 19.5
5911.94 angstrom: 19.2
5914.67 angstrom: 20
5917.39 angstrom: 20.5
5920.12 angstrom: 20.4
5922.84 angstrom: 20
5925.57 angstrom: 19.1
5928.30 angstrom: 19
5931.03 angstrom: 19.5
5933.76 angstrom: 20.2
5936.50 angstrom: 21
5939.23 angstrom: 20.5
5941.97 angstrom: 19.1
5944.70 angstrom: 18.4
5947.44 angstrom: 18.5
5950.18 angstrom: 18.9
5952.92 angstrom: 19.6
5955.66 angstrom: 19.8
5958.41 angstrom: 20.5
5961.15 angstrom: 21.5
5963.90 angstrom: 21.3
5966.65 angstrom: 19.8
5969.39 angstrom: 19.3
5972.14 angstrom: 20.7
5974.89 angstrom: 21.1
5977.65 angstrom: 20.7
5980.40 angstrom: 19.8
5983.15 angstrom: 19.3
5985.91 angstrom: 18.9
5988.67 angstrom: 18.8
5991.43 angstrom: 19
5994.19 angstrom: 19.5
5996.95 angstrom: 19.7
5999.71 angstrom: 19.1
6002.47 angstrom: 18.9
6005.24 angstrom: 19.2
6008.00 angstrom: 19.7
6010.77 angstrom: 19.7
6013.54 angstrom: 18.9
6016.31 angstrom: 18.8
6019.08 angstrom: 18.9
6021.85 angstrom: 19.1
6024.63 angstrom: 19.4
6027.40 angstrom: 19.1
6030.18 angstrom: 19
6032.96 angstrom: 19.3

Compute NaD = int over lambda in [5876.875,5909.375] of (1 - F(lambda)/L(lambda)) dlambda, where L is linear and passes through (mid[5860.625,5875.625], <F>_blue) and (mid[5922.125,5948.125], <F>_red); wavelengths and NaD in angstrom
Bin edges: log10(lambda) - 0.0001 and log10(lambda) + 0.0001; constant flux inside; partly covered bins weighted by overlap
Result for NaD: 2.7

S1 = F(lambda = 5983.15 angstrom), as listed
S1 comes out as 19.3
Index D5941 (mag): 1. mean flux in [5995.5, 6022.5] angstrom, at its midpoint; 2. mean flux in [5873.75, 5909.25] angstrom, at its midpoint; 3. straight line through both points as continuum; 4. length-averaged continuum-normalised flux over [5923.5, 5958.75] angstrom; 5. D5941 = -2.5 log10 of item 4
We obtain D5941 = -0.046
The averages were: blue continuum 18.4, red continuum 19.2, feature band 19.5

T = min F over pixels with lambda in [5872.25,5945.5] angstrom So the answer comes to 16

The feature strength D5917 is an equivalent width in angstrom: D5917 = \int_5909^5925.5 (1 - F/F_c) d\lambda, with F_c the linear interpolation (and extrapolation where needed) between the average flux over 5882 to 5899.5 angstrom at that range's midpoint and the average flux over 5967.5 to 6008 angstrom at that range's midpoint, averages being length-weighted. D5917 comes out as -1.9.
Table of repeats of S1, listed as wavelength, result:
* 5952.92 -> 19.6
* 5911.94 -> 19.2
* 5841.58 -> 21.3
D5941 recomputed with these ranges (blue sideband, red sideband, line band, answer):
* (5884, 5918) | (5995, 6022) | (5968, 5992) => -0.044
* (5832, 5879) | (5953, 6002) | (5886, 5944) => 0.049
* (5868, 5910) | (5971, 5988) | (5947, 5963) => -0.015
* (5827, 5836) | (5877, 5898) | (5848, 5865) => 0.016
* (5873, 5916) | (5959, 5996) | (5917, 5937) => -0.042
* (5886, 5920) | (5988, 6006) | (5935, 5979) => -0.065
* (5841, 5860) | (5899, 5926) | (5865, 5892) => 0.035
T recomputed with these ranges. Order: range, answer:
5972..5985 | 19.3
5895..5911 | 16.8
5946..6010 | 18.5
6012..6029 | 18.8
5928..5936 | 19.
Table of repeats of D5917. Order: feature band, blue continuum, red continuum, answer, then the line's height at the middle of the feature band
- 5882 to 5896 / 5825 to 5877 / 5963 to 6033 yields 2.03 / 19.9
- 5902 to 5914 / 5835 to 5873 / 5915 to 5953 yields 0.20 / 19.7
